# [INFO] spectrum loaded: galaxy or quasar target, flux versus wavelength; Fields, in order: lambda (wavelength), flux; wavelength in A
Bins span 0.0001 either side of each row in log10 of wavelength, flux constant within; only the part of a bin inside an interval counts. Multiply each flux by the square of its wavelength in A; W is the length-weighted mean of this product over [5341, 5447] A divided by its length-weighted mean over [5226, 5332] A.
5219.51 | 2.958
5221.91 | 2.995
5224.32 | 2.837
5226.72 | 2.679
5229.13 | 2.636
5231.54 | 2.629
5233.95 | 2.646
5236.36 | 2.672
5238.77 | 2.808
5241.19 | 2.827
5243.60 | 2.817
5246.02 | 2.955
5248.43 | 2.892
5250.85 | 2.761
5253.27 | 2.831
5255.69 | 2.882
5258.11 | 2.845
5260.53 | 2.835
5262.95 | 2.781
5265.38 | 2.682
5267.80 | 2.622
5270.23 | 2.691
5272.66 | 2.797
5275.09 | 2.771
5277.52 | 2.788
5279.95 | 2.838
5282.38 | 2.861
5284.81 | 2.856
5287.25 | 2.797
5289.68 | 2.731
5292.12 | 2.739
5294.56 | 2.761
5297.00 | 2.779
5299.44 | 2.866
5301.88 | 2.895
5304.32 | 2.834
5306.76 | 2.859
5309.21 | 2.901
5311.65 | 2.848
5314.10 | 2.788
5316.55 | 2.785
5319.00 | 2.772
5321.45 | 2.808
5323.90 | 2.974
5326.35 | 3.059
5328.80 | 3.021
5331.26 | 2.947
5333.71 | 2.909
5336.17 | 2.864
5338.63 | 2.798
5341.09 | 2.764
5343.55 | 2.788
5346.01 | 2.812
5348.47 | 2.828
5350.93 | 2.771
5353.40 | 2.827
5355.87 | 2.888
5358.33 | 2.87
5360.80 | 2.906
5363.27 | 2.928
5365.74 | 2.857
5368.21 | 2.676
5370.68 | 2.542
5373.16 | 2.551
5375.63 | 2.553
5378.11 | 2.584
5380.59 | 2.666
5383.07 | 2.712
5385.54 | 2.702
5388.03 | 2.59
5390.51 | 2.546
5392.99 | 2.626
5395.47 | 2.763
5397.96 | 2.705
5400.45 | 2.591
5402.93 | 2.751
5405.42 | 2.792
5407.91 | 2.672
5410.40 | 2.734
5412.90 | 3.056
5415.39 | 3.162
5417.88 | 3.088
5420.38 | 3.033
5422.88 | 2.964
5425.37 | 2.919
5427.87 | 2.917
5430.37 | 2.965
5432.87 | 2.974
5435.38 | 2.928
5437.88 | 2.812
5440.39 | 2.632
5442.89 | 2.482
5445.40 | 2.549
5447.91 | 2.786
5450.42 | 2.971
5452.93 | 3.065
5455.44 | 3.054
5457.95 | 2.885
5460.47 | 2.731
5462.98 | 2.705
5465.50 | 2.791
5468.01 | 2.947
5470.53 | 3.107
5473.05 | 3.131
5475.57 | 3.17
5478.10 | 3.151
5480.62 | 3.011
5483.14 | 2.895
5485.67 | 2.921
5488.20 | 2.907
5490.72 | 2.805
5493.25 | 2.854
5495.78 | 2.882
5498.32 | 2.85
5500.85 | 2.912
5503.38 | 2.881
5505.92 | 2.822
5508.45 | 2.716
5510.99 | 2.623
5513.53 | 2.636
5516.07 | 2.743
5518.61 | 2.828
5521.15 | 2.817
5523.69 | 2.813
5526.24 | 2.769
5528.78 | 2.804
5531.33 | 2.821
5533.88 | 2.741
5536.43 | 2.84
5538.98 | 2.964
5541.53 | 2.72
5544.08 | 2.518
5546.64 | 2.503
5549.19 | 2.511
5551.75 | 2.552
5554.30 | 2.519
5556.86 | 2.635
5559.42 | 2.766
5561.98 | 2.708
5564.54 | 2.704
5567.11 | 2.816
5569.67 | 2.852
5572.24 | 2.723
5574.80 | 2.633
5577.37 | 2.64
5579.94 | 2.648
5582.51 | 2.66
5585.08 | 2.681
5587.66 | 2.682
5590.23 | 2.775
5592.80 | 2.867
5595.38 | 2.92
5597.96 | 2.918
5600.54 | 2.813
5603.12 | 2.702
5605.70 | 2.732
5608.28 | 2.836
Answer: 1.03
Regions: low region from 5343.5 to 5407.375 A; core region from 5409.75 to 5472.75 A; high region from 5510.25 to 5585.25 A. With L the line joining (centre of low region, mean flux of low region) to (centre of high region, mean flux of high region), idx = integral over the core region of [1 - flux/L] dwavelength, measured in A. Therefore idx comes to -4.1 A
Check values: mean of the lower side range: 2.72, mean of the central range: 2.9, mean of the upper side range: 2.71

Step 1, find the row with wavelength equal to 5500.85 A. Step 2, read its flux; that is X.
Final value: 2.912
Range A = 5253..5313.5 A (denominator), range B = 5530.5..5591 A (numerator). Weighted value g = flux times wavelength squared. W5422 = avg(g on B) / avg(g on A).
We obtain 1.1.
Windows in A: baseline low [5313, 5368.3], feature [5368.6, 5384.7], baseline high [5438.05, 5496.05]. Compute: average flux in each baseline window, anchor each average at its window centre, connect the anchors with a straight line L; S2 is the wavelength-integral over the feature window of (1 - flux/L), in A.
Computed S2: 1.5 A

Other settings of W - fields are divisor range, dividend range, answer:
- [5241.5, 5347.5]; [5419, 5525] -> 1.08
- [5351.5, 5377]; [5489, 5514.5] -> 1.07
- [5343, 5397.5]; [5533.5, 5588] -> 1.06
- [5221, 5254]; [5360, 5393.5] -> 1.01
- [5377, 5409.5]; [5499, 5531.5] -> 1.09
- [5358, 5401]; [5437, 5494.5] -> 1.11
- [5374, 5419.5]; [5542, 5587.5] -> 1.03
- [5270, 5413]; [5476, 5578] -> 1.07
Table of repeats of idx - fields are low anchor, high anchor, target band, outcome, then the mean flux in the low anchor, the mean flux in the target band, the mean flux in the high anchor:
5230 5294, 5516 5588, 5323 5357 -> -1.4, 2.78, 2.87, 2.71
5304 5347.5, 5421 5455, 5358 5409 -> 3.0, 2.86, 2.69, 2.85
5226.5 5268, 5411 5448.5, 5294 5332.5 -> -0.8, 2.77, 2.87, 2.88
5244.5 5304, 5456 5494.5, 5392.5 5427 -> 0.5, 2.8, 2.85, 2.94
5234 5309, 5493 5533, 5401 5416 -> -0.2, 2.8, 2.84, 2.8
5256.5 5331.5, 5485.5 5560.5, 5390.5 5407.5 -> 0.6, 2.82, 2.69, 2.75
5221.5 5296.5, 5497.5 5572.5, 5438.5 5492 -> -2.8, 2.78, 2.89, 2.74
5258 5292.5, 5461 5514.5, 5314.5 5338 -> -0.8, 2.77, 2.9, 2.89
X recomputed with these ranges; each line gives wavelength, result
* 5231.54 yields 2.629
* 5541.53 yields 2.72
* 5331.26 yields 2.947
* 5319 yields 2.772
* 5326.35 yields 3.059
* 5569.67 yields 2.852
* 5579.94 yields 2.648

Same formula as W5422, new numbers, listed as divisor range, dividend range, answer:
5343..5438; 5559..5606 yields 1.05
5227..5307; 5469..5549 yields 1.11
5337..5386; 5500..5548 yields 1.06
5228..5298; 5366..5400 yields 0.99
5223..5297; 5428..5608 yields 1.11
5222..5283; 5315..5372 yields 1.06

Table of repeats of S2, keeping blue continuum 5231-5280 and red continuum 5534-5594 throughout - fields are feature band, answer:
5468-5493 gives -2.6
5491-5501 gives -0.6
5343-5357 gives -0.3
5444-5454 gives -0.4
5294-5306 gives -0.3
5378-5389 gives 0.3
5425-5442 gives -0.9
